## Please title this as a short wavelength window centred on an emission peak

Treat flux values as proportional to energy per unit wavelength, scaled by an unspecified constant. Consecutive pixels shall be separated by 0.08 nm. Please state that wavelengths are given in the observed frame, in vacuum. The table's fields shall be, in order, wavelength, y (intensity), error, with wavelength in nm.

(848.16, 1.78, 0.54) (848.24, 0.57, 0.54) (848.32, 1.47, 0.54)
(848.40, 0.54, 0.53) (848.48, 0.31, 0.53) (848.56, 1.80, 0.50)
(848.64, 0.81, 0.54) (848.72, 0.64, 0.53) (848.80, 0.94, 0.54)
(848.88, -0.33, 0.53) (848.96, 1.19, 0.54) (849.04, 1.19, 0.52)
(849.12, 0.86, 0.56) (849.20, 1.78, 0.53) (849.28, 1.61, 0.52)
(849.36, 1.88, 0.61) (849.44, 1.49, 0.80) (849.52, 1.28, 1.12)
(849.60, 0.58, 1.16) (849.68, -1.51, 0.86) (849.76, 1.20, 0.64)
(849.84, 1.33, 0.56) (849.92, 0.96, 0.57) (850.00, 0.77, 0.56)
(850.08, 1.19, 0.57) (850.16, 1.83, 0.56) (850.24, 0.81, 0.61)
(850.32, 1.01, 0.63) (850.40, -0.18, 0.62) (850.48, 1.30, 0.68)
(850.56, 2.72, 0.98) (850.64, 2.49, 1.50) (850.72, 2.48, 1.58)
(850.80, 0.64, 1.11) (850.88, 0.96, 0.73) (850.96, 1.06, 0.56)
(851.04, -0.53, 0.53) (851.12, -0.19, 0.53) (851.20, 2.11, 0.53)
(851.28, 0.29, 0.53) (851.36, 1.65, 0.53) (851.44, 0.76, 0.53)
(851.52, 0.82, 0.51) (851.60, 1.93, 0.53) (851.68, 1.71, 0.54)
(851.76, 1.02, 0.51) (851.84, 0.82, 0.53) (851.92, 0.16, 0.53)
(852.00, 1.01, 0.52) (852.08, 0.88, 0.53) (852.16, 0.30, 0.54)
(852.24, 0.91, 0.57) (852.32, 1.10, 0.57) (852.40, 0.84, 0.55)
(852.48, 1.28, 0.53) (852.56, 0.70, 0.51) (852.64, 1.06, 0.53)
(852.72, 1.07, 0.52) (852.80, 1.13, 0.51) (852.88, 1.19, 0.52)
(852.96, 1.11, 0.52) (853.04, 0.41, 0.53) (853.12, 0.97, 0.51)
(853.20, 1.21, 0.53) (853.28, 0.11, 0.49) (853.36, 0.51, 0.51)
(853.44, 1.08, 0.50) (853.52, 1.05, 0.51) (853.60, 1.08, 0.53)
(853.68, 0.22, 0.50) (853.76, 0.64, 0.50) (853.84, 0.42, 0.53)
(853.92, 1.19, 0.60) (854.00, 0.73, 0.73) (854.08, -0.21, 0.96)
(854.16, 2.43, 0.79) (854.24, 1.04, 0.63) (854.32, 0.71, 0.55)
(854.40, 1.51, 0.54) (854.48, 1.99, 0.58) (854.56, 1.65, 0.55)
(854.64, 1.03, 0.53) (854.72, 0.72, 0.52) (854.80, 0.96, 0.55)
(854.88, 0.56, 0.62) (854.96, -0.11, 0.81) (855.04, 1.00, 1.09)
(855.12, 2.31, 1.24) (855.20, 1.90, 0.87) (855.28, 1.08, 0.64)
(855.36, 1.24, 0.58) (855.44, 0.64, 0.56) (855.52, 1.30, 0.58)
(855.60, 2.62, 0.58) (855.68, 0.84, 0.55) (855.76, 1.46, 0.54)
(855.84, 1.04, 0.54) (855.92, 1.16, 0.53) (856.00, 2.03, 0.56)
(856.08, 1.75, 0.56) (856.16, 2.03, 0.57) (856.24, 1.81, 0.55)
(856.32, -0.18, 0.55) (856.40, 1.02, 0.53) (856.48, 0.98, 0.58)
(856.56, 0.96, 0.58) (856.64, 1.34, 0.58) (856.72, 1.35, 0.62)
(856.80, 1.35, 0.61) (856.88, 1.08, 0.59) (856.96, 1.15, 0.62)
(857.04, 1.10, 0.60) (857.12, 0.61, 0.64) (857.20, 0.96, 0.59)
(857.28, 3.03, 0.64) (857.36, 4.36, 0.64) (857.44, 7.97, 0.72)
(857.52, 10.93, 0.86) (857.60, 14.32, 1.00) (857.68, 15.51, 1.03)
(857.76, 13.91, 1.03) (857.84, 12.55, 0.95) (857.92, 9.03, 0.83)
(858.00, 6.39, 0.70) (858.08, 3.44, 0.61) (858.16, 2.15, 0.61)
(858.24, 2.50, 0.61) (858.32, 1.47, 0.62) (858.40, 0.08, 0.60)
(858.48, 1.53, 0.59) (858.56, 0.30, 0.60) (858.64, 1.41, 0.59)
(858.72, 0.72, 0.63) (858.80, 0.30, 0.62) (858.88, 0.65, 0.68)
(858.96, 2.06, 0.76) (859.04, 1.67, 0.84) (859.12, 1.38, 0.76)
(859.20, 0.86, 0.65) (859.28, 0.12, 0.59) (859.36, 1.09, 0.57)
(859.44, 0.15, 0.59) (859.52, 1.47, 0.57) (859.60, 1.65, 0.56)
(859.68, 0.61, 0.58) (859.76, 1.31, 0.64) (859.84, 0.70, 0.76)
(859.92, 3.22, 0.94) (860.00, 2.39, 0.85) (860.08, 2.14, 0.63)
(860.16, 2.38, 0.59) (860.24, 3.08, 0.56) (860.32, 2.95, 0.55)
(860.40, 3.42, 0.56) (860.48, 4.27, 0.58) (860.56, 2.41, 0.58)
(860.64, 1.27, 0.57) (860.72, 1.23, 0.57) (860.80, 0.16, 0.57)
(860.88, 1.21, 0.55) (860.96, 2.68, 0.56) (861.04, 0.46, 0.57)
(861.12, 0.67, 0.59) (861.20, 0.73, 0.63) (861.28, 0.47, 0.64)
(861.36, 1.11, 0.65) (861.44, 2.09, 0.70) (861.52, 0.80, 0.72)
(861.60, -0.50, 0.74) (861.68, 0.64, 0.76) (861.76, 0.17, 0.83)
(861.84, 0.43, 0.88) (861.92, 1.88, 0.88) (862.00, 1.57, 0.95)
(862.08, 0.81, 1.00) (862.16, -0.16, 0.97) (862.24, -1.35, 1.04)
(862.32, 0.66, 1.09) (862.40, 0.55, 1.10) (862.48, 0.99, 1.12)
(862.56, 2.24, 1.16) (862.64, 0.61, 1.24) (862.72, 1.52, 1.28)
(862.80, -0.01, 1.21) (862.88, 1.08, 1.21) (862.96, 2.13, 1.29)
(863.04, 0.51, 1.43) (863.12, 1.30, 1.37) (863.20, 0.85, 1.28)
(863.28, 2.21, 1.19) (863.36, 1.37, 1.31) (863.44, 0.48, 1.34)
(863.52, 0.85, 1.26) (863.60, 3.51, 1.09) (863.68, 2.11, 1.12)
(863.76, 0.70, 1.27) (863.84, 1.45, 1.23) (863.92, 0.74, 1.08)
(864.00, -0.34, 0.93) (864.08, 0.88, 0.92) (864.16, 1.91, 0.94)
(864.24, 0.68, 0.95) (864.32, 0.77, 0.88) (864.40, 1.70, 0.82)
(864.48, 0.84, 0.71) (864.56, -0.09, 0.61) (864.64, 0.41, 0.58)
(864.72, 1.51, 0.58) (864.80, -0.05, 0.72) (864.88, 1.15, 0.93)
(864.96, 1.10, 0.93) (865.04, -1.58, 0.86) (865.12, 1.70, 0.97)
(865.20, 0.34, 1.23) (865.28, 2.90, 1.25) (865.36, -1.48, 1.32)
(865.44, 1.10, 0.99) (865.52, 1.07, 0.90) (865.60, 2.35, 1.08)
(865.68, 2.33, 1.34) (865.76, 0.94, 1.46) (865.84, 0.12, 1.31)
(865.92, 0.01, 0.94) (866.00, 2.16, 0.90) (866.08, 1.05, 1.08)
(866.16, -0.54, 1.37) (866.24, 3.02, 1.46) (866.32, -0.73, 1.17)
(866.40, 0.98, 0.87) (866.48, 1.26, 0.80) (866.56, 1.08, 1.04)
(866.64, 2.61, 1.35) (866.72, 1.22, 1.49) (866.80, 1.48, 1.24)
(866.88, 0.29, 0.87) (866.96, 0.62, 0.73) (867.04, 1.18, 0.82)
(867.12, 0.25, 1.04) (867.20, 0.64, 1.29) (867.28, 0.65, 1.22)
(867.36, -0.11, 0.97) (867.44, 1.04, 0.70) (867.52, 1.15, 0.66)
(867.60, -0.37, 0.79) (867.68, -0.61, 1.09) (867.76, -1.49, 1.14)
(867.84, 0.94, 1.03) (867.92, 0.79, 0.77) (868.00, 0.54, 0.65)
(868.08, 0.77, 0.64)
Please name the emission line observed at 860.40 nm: [N II]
